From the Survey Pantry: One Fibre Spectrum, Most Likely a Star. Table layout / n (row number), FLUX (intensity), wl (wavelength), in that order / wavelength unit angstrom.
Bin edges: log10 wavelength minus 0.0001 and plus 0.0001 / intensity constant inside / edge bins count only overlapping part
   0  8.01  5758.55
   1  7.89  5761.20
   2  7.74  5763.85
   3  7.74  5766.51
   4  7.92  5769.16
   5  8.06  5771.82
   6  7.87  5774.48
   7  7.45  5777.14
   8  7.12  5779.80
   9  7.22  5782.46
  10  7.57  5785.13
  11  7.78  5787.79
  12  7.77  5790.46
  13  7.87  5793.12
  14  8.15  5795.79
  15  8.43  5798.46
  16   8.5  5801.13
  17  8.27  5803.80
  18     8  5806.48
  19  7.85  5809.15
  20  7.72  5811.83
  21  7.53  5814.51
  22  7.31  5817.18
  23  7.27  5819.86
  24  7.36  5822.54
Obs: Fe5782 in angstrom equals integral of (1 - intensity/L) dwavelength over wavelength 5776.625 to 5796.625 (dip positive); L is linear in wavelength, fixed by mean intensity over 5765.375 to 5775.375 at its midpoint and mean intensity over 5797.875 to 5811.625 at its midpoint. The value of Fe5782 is 1.03 angstrom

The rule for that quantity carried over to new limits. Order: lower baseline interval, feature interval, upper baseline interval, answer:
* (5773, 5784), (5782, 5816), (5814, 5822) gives -2.40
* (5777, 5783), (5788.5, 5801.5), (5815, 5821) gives -1.47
